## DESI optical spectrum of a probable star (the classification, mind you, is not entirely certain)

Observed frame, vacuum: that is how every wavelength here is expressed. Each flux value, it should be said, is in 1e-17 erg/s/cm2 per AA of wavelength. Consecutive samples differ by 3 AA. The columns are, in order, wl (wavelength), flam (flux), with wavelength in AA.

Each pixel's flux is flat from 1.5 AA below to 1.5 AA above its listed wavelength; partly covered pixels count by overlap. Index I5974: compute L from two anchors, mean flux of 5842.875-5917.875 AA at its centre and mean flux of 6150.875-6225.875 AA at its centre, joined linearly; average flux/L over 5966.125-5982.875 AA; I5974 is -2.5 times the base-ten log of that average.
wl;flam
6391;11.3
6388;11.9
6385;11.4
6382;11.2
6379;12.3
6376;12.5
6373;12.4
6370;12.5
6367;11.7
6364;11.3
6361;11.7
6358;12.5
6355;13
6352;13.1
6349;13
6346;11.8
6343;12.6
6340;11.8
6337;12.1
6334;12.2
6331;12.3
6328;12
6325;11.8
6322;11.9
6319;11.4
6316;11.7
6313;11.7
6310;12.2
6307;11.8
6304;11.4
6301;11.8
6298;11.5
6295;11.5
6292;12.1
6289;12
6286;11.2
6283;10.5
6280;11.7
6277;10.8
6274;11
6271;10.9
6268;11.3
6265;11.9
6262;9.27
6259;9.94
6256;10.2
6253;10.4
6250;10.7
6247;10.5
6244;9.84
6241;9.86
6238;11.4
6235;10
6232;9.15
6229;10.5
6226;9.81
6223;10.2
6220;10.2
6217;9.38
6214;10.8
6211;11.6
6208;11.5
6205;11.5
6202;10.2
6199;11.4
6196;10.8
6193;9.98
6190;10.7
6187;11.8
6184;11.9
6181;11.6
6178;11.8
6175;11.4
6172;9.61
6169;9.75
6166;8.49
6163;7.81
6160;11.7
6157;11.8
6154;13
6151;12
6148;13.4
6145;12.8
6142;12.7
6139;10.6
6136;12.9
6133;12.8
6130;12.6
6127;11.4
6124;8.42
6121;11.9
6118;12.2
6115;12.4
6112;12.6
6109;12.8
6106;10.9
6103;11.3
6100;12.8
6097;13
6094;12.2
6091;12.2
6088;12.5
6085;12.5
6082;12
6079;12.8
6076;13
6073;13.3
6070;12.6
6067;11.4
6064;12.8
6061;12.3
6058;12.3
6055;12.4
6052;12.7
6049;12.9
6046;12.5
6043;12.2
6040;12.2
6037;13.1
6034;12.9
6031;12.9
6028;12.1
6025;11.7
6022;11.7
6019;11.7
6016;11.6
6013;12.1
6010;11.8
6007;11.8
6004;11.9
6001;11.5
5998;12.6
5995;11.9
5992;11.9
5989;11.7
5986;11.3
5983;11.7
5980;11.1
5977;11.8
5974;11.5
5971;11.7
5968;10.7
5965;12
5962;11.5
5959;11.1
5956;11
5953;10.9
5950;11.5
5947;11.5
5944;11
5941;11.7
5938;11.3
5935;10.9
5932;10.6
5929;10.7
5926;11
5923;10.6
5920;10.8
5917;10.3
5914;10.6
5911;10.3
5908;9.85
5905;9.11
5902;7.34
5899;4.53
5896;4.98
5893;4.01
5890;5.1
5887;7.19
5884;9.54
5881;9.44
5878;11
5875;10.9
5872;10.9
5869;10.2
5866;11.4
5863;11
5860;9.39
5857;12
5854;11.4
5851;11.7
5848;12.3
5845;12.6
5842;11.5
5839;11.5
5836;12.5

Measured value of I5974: -0.154 mag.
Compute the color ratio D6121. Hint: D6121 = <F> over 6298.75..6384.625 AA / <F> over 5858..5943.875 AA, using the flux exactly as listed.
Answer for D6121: 1.27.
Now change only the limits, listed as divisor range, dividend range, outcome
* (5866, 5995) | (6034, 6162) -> 1.20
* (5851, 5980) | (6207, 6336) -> 1.09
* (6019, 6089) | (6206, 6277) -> 0.84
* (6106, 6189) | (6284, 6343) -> 1.02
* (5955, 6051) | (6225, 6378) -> 0.96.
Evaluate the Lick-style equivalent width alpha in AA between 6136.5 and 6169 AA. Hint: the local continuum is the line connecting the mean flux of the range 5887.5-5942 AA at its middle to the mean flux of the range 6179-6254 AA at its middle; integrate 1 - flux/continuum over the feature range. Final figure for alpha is -3.5 AA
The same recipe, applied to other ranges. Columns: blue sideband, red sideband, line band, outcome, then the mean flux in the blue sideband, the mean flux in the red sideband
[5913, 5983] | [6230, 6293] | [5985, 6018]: -2.3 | 11.1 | 10.7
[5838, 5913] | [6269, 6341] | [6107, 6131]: -2.3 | 9.56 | 11.6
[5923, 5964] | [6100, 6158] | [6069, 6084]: -1.2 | 11.1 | 12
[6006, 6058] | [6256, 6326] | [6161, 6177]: 3.0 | 12.3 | 11.3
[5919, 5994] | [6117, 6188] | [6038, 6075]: -3.7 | 11.3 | 11.4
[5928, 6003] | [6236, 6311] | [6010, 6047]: -2.9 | 11.4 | 11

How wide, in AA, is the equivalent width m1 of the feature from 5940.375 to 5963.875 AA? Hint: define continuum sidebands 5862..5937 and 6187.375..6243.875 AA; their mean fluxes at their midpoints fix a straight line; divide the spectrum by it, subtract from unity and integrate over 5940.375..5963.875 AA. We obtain -4.39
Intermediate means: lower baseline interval 9.29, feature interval 11.3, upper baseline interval 10.5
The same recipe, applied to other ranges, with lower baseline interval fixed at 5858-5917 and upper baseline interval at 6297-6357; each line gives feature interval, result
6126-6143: -2.4 AA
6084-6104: -3.9 AA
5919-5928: -1.7 AA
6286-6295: 0.0 AA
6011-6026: -3.0 AA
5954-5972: -3.7 AA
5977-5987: -2.0 AA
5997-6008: -2.5 AA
